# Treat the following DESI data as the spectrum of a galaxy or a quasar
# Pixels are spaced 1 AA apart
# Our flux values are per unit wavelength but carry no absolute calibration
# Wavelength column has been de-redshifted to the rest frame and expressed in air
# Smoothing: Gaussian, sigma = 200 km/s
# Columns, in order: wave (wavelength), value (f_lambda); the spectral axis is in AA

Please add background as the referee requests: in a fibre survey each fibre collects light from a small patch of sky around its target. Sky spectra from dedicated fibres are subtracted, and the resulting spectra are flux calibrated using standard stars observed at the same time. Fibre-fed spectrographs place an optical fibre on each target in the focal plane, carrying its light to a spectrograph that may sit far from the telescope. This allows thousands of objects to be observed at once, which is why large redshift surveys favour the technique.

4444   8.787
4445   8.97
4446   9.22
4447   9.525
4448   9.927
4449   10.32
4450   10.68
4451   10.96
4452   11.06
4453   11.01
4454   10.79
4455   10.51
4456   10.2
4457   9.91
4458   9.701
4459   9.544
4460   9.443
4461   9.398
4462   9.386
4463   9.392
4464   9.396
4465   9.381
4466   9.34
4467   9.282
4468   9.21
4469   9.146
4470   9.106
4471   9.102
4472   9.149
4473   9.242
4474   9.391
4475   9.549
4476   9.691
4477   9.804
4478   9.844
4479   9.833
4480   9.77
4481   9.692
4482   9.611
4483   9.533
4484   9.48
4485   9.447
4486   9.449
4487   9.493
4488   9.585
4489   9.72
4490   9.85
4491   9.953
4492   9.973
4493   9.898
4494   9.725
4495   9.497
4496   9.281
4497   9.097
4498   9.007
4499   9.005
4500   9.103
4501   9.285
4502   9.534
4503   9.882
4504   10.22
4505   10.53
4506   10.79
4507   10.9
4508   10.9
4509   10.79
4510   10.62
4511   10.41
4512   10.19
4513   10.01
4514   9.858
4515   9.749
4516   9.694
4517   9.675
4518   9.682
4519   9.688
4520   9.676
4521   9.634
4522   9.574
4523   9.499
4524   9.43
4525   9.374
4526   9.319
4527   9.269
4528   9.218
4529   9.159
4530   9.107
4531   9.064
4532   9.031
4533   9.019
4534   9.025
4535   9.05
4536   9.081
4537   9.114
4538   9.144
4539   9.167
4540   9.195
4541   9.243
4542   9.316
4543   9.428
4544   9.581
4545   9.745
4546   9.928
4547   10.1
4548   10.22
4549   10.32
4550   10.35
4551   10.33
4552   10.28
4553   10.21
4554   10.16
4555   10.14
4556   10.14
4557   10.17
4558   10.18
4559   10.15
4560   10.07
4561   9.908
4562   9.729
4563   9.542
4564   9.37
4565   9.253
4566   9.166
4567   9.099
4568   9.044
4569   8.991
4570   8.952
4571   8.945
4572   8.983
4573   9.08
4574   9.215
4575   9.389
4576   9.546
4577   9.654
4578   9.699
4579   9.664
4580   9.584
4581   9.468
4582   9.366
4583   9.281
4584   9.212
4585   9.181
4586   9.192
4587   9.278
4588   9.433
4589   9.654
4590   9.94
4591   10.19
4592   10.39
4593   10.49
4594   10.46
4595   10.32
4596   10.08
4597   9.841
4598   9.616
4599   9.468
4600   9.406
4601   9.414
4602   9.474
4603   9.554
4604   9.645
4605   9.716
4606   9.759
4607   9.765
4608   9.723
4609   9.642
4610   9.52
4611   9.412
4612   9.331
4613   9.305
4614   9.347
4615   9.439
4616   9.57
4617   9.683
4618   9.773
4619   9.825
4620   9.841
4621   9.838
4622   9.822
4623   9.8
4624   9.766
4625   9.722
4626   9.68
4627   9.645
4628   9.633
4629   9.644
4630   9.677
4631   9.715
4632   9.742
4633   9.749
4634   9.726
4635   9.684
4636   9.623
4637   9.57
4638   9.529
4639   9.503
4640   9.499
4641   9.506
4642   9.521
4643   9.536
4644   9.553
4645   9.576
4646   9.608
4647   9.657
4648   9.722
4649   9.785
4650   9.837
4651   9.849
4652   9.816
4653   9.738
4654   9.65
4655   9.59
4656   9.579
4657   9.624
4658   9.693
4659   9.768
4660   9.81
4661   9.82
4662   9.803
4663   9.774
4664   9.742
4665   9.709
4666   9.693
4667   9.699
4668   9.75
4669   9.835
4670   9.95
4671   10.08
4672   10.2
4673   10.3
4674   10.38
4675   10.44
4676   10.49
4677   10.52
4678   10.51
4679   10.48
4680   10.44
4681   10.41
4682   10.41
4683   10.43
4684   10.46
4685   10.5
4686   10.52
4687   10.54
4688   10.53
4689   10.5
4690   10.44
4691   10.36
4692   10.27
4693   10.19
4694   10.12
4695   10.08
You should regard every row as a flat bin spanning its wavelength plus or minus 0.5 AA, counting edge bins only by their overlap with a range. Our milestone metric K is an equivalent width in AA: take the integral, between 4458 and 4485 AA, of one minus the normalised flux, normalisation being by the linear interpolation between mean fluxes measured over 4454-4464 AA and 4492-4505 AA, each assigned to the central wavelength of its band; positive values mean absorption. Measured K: 0.6 AA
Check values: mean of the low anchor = 9.76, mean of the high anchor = 9.52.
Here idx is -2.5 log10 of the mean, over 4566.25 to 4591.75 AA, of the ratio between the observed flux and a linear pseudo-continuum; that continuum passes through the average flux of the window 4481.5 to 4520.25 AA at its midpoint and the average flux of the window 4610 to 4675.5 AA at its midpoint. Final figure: 0.04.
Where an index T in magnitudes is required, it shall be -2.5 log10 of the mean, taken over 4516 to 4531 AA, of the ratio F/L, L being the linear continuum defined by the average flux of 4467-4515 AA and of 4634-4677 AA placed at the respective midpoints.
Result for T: 0.03 mag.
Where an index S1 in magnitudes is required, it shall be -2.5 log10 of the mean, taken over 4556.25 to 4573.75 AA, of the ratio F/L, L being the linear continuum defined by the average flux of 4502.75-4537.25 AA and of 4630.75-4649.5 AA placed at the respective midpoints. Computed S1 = 0.026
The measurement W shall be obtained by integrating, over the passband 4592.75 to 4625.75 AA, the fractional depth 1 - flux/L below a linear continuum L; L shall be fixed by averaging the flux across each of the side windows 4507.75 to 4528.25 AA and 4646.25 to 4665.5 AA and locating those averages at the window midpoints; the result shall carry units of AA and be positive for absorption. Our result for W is 0.2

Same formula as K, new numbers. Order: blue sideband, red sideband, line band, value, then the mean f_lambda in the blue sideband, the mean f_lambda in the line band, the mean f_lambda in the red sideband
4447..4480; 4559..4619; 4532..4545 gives 0.6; 9.77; 9.21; 9.55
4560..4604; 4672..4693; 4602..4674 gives 2.4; 9.53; 9.7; 10.4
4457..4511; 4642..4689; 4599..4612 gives 0.4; 9.65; 9.57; 10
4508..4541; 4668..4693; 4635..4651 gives 0.9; 9.53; 9.61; 10.4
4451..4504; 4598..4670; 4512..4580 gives 0.6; 9.63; 9.55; 9.66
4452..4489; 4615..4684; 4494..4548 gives 0.4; 9.63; 9.61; 9.83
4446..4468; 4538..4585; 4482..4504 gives 0.6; 9.93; 9.53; 9.61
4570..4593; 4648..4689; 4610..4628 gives 0.2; 9.48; 9.63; 10.1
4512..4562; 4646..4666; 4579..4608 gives 0.0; 9.65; 9.69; 9.73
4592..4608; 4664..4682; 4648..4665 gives 0.6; 9.82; 9.74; 10.2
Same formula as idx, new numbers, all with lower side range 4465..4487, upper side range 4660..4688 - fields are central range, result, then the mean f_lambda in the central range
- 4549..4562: -0.05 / 10.2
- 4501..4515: -0.08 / 10.3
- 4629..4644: 0.05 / 9.61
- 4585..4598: 0.00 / 9.9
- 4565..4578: 0.07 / 9.2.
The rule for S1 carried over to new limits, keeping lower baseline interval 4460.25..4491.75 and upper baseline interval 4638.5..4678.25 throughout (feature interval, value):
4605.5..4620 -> 0.02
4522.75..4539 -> 0.05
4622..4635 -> 0.01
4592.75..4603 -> -0.01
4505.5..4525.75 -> -0.05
